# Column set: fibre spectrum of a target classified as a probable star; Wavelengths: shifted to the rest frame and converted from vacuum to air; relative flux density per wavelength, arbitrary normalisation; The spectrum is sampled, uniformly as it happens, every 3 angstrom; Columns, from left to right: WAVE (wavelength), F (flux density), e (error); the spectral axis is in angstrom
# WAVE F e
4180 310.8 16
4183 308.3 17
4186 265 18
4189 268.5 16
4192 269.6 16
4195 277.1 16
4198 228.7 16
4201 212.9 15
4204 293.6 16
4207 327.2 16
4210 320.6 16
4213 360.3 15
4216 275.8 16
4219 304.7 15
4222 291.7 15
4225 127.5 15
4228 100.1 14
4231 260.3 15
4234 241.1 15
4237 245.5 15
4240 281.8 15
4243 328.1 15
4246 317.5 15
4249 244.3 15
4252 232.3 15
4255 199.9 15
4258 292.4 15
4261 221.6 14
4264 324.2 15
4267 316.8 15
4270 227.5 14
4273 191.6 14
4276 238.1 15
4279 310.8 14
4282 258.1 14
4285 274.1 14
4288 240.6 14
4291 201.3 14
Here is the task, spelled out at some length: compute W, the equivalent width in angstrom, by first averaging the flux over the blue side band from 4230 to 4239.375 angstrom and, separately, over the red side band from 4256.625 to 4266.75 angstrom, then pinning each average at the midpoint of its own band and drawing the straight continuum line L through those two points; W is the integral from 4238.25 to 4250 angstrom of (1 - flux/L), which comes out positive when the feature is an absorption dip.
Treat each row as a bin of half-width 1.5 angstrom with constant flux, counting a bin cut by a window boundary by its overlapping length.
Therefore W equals -1.40 angstrom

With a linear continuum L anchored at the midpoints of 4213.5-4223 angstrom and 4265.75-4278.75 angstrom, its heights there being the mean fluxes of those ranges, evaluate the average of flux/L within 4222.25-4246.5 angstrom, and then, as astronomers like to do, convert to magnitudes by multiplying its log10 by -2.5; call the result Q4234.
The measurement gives 0.186 mag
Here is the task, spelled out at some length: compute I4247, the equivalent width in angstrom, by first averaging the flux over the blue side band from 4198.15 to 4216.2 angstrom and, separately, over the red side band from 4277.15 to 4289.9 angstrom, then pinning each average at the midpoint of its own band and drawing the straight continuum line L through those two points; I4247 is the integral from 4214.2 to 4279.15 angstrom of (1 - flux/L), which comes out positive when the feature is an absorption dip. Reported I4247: 6.5 angstrom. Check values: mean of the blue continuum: 295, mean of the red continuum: 268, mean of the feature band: 253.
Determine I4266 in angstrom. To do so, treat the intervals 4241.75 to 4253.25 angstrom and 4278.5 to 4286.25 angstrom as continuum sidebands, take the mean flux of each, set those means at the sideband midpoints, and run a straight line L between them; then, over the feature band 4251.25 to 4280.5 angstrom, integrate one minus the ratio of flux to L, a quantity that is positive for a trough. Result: 2.4 angstrom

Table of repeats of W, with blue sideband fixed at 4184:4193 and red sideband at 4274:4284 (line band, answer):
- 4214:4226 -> 0.4 angstrom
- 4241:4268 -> -0.8 angstrom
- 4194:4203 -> 1.0 angstrom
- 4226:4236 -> 2.6 angstrom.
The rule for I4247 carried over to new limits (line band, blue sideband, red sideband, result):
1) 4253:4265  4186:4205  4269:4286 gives -0.2 angstrom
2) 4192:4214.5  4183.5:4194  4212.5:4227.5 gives -2.0 angstrom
